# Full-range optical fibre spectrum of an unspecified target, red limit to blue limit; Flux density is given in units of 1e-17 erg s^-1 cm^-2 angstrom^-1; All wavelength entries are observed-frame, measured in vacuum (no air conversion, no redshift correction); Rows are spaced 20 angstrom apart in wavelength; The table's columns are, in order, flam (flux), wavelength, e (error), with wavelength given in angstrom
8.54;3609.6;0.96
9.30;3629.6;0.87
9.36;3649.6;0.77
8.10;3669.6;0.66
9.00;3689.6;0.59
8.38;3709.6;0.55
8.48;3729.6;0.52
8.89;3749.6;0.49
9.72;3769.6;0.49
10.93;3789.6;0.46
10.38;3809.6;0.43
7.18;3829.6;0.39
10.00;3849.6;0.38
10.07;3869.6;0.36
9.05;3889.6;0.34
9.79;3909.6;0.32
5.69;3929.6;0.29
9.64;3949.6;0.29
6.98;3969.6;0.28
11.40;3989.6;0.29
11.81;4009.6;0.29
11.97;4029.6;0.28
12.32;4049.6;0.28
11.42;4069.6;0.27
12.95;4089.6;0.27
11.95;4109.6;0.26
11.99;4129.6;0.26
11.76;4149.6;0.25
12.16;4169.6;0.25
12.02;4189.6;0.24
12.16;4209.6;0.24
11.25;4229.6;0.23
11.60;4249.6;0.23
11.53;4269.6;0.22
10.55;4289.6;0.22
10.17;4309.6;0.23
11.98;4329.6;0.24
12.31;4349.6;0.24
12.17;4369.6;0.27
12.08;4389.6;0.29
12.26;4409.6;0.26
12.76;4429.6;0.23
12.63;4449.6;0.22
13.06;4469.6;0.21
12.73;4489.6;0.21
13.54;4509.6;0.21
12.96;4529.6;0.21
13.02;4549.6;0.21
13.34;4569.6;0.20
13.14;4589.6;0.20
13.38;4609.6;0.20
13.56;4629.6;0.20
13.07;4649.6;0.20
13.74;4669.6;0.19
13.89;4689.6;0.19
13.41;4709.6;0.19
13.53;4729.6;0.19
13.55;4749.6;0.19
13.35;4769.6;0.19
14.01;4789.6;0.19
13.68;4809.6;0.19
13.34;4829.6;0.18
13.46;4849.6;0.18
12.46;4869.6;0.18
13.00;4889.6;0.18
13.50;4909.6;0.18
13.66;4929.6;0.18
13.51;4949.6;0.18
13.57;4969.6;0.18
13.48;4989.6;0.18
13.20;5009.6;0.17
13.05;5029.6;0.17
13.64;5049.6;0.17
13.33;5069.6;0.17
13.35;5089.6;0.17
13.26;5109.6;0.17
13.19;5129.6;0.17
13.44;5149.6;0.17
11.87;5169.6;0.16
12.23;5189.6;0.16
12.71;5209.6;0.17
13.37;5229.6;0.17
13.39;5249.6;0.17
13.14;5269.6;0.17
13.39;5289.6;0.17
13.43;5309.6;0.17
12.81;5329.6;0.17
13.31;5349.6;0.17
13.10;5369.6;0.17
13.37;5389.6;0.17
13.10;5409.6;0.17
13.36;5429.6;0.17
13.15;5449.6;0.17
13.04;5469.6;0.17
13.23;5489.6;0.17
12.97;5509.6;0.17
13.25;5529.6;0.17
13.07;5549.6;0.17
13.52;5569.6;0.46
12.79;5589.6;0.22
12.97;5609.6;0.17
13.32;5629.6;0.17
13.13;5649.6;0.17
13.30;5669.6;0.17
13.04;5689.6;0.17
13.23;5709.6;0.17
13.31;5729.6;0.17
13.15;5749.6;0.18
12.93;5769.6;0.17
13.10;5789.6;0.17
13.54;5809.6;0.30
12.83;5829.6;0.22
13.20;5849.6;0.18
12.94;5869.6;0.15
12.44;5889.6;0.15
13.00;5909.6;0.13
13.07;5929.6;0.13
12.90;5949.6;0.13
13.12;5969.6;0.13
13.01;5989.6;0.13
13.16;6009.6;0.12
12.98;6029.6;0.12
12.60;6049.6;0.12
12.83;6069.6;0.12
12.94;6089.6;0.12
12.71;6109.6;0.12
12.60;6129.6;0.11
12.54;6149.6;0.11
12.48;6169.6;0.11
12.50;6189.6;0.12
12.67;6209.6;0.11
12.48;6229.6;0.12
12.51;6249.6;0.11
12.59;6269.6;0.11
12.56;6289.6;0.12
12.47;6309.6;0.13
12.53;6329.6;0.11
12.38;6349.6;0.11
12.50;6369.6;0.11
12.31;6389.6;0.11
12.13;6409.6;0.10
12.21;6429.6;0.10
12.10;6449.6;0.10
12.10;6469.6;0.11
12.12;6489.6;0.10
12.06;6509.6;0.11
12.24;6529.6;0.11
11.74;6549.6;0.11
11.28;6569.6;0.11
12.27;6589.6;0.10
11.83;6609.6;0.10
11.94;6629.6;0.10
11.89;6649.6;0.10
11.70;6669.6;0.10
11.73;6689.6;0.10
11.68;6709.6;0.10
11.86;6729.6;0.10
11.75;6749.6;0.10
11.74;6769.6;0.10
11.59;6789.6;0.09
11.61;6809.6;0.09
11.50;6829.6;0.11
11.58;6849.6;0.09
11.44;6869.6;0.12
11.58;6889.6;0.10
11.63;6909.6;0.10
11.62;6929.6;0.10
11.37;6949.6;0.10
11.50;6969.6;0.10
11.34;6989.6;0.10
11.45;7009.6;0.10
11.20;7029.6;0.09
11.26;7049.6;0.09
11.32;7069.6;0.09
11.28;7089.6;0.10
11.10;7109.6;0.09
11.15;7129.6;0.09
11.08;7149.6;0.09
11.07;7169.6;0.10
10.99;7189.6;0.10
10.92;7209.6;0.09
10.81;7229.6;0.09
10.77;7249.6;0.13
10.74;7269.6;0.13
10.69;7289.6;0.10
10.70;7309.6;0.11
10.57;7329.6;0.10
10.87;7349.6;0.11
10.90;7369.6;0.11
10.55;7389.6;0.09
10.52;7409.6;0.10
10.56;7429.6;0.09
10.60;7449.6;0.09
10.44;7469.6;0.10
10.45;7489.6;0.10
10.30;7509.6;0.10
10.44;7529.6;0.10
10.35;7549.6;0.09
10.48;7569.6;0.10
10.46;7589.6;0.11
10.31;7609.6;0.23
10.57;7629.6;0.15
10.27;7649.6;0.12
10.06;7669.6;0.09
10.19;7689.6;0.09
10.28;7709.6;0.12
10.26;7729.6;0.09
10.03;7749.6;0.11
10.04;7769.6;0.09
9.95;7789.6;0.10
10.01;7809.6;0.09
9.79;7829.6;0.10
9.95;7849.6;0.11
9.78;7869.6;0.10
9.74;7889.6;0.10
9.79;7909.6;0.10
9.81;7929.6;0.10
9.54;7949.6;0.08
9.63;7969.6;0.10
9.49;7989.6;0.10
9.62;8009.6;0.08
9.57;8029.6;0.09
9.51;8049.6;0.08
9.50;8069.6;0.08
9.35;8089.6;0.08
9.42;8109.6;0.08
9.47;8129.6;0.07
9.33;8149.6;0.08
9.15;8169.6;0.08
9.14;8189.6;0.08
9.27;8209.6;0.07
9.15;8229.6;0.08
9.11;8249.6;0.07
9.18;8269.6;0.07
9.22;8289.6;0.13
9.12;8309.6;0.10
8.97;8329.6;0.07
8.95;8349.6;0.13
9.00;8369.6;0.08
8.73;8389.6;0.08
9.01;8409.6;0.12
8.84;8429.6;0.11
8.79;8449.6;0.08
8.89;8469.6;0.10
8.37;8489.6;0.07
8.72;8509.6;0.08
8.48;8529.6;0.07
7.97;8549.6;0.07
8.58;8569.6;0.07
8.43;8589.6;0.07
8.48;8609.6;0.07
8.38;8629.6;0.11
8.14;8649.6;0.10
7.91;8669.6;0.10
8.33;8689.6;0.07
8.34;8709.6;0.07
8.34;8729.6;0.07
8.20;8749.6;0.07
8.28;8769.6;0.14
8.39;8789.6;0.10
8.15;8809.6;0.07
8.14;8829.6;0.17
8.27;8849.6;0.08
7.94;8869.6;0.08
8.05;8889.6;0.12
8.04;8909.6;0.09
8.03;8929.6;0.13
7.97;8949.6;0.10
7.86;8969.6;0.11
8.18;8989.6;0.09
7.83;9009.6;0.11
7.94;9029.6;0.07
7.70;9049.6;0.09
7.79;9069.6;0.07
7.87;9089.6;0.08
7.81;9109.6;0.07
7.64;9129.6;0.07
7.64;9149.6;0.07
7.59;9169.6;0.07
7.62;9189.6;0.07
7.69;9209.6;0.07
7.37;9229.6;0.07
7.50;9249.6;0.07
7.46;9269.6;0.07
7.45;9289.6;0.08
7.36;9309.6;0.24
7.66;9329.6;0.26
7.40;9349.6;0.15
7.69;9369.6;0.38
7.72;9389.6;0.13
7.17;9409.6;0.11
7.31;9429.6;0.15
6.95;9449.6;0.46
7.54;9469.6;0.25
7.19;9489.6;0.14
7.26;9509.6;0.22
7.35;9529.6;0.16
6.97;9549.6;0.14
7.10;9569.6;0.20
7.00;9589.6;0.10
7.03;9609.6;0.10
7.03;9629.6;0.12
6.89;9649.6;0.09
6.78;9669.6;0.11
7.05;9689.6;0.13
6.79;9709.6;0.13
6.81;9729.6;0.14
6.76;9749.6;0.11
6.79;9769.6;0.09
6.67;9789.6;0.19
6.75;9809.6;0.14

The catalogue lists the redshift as 0.00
